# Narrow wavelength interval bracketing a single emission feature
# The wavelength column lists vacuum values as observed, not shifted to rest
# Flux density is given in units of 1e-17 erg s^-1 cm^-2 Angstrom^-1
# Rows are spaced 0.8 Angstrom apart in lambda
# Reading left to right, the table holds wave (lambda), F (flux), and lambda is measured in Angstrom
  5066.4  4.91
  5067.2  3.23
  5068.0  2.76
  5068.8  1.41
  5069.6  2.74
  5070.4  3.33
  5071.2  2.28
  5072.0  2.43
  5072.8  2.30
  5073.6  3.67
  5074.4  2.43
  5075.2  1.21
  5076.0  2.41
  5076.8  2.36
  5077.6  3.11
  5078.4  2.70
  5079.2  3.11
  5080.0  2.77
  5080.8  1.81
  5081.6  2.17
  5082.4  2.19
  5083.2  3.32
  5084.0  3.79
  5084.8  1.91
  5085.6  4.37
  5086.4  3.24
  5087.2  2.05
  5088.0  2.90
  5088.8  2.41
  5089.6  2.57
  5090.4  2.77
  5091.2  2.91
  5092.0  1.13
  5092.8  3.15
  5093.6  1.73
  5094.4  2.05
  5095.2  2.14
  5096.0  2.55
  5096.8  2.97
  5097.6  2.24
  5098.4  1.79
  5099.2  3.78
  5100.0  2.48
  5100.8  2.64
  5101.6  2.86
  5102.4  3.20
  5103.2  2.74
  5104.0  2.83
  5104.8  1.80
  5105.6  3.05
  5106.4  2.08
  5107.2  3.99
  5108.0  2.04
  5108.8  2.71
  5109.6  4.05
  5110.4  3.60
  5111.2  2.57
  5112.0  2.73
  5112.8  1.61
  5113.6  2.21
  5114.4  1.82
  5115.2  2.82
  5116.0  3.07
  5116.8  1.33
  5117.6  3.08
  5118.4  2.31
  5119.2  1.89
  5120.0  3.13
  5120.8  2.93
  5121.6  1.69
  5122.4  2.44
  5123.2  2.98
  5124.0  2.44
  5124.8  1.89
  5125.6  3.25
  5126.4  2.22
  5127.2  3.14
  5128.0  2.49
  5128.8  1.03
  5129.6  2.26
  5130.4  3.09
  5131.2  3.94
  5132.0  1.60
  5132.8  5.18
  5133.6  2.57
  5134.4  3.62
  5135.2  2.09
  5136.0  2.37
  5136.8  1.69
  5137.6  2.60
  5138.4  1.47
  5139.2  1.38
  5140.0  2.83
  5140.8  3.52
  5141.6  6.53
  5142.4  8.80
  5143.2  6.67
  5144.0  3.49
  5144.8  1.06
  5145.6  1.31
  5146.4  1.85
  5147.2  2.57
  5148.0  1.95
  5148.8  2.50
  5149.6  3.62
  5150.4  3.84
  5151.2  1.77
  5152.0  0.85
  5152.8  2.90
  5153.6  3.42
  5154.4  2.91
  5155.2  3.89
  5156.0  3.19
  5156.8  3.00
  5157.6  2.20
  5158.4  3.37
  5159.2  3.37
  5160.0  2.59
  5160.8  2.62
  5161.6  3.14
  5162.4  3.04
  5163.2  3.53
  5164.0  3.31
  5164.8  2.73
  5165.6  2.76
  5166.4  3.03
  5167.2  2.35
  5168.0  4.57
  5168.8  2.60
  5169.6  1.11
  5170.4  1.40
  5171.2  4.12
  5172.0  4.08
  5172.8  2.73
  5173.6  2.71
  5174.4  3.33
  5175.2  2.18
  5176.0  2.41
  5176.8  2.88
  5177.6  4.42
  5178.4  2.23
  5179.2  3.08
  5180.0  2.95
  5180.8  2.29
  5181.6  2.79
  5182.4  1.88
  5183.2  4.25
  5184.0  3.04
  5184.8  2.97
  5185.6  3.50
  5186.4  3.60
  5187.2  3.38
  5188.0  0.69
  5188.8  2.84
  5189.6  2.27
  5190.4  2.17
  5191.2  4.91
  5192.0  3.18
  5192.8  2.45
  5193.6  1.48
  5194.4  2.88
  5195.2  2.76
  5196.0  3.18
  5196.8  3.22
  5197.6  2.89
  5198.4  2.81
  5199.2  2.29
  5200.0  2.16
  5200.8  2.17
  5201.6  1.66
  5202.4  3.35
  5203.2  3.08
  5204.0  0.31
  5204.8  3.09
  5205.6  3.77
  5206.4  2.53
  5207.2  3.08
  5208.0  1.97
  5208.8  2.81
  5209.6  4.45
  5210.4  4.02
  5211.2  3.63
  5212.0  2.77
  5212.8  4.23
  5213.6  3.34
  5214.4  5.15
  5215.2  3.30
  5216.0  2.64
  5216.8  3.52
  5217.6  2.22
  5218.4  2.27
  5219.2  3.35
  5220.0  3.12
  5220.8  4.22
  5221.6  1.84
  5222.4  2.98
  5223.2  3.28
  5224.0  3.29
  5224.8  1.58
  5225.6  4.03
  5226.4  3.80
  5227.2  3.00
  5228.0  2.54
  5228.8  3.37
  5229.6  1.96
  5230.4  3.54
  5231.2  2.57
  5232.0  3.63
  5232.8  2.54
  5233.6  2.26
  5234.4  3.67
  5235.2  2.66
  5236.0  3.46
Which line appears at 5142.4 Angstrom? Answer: H-gamma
